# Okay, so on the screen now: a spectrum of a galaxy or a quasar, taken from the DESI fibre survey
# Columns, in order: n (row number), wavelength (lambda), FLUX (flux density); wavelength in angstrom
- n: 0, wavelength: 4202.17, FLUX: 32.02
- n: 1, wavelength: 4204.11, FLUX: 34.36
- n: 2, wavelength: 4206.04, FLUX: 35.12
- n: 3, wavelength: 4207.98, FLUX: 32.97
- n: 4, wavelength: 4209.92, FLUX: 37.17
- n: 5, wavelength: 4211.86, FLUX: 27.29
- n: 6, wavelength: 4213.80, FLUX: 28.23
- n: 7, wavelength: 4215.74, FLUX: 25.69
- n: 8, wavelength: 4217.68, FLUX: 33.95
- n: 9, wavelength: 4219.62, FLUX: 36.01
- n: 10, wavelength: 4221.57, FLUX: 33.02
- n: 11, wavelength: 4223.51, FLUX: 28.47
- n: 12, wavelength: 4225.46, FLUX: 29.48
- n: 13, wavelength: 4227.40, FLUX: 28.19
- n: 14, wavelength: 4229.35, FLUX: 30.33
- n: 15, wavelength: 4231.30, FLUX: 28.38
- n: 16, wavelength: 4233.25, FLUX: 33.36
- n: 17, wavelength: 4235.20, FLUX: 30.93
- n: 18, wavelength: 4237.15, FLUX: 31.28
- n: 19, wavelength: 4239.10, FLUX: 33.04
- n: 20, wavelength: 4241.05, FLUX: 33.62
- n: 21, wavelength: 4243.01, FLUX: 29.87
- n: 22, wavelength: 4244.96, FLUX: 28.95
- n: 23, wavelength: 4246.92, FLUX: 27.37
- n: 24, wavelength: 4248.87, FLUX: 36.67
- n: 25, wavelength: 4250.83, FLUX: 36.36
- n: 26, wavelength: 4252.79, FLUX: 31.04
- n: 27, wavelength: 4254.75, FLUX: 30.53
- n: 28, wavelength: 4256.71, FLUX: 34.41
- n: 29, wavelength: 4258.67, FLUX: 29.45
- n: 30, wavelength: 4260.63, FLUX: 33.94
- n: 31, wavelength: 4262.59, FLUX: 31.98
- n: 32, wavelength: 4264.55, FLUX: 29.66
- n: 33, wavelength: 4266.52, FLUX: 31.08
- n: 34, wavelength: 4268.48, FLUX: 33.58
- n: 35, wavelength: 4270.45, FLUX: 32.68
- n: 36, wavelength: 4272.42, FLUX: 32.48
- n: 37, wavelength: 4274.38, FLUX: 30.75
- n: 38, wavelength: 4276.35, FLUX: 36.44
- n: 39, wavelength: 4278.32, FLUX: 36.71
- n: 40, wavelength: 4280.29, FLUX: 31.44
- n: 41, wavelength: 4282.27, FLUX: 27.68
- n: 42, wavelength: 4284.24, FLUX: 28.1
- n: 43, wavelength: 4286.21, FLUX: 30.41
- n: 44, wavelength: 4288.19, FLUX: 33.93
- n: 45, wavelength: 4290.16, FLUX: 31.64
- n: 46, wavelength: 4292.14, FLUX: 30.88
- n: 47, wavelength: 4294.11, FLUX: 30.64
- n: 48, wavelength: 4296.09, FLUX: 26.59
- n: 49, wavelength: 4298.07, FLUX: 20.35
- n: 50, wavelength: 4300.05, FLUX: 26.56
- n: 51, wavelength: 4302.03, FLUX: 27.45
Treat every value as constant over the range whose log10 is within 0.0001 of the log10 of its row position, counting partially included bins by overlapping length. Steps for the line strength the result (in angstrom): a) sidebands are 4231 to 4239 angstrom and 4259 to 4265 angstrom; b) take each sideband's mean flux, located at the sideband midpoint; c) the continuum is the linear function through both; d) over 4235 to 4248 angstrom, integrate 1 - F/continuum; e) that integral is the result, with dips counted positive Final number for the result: 0.3 angstrom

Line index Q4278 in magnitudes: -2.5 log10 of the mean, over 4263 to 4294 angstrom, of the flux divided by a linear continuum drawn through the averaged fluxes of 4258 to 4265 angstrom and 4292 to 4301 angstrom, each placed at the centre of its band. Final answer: -0.096 mag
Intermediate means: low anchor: 31.5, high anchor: 26.6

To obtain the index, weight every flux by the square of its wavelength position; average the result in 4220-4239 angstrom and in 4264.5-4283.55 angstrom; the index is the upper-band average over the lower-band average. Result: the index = 1.1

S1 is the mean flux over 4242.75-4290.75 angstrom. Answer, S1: 31.9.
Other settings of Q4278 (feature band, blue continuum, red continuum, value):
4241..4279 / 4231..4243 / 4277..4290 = -0.02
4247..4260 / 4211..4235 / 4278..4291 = -0.07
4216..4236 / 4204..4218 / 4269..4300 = 0.01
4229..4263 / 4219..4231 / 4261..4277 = -0.01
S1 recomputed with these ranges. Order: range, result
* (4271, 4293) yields 31.9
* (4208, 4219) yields 30.9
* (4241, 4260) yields 31.8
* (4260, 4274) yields 32.1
